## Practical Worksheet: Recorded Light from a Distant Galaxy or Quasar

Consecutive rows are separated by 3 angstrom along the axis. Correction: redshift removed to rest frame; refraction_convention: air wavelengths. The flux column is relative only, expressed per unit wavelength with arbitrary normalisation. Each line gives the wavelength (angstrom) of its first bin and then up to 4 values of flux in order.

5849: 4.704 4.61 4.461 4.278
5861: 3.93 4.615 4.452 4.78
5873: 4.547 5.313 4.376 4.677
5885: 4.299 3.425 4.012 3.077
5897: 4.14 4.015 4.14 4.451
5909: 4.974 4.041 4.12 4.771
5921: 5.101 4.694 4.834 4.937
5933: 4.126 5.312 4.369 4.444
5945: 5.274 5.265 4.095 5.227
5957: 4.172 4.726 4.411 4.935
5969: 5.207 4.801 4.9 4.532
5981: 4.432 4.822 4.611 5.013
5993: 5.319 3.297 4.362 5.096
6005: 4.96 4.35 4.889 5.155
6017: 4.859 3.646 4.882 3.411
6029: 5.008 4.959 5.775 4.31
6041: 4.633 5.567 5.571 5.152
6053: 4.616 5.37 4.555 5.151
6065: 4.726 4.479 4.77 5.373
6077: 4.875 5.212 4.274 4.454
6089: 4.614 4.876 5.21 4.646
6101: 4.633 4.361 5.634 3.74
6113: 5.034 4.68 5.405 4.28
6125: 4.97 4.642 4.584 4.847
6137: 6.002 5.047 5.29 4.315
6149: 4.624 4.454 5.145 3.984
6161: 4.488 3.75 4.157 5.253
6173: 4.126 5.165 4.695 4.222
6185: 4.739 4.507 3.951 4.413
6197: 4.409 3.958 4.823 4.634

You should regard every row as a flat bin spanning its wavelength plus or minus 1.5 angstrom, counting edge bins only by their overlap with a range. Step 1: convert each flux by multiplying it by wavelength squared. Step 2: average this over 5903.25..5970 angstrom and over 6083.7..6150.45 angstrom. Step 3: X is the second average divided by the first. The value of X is 1.09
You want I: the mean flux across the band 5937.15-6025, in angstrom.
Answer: 4.69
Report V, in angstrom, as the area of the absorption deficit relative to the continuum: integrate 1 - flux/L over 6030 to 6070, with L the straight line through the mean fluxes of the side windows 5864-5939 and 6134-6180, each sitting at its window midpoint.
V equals -3.4 angstrom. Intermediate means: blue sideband 4.44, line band 4.99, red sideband 4.7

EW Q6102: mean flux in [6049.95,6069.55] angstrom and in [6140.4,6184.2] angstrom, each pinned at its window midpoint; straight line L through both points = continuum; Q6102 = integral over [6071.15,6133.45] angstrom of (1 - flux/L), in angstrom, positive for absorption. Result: -0.65 angstrom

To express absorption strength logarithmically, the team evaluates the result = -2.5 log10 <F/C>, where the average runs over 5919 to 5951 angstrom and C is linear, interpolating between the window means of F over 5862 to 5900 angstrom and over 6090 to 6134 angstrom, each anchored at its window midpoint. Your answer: -0.094 mag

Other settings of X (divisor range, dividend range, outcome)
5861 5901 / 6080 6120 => 1.19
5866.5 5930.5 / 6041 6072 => 1.19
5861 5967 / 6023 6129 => 1.13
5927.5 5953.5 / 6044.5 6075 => 1.09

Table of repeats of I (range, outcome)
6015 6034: 4.51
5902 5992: 4.7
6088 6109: 4.83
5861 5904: 4.27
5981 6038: 4.67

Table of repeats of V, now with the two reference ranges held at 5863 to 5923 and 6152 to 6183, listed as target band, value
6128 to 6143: -2.0 angstrom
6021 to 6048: -2.6 angstrom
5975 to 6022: -2.3 angstrom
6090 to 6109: -1.6 angstrom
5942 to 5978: -3.2 angstrom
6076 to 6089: -0.7 angstrom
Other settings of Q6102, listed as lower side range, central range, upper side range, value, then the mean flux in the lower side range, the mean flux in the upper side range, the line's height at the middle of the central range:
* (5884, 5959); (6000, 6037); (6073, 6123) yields -0.82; 4.46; 4.78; 4.63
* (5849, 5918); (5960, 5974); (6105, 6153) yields -1.02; 4.32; 4.85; 4.5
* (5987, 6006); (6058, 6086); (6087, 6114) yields -0.54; 4.66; 4.74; 4.72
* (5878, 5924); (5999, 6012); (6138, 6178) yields -1.08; 4.25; 4.62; 4.4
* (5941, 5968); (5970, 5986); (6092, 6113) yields 0.10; 4.74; 4.74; 4.74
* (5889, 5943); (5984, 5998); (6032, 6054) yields 0.67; 4.41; 5.09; 4.81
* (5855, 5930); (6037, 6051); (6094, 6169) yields -1.43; 4.39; 4.72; 4.6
